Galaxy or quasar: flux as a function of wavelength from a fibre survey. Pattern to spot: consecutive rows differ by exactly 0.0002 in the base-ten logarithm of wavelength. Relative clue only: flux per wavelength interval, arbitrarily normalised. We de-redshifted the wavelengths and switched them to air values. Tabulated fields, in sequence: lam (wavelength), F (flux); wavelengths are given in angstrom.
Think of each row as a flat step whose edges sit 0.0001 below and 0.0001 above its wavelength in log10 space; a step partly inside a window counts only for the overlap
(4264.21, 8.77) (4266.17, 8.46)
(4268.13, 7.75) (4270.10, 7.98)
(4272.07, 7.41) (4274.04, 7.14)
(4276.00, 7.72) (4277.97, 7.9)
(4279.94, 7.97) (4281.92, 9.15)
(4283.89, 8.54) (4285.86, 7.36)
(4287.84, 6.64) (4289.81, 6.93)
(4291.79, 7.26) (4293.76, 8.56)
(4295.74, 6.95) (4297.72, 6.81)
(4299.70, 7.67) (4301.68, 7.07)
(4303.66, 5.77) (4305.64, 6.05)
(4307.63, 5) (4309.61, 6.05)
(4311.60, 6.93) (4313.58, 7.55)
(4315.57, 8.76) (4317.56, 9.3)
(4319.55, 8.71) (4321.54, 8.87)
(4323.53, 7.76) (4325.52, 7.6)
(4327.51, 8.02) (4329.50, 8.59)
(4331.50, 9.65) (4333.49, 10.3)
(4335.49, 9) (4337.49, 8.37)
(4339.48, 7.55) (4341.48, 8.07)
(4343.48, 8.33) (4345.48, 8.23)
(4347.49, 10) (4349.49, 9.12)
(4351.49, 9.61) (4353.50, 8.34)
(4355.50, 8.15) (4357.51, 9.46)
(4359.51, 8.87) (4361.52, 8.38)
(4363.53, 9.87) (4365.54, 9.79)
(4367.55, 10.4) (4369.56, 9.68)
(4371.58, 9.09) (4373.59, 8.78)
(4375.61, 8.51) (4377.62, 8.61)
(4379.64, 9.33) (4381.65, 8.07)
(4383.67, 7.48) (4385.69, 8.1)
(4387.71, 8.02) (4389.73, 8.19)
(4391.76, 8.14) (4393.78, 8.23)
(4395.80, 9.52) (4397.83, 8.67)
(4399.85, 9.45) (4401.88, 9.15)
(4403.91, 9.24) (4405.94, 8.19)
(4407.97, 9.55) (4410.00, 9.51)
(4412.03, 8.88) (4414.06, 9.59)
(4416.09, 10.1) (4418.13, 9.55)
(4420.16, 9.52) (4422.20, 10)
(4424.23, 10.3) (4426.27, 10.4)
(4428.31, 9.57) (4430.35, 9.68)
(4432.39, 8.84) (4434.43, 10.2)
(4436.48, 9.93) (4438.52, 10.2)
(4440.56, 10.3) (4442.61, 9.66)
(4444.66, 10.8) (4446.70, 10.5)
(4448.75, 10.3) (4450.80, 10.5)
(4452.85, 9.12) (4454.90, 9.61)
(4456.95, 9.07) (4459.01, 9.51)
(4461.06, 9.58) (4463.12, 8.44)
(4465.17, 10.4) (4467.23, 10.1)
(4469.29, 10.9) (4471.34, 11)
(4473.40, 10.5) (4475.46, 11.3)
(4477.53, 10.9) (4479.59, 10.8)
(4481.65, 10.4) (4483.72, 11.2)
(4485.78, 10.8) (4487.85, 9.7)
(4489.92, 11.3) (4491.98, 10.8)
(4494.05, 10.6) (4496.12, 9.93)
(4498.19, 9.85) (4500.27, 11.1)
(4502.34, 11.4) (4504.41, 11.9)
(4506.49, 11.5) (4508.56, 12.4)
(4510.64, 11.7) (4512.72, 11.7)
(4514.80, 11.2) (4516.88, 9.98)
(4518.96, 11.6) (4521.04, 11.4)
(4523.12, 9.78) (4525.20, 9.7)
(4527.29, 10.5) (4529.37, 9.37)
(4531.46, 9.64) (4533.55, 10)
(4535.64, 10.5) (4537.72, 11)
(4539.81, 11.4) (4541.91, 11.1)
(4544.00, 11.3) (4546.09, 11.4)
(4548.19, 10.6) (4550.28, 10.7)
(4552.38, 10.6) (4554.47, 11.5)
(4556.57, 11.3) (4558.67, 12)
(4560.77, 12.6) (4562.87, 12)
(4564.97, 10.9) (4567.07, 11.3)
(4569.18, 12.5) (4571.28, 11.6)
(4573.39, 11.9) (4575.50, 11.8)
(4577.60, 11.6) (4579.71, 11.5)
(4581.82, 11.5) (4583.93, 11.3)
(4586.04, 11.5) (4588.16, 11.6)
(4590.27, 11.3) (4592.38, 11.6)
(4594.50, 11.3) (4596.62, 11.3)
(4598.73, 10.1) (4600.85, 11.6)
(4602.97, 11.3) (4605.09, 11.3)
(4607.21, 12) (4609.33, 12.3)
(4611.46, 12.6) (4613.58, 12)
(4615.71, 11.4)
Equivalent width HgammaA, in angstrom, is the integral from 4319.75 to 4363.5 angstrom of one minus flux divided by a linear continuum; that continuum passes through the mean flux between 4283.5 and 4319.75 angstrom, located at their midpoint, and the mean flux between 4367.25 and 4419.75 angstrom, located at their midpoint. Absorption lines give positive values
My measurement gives -4.2 angstrom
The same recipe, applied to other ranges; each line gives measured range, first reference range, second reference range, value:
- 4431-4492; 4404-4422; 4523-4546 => -2.5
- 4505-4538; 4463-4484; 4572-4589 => 0.8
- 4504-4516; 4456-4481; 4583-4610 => -1.2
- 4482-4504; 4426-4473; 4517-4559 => -0.8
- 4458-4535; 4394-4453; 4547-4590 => -0.1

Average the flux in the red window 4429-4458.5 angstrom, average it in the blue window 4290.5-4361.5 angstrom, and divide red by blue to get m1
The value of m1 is 1.23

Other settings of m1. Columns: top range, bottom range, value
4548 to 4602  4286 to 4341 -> 1.49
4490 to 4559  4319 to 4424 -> 1.22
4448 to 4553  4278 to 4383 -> 1.28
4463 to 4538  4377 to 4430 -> 1.18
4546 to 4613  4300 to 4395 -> 1.37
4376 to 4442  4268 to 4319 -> 1.24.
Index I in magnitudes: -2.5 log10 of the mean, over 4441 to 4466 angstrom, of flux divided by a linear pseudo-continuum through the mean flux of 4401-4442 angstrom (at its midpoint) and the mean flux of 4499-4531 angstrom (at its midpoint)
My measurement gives 0.03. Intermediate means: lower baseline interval 9.64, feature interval 9.8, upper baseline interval 11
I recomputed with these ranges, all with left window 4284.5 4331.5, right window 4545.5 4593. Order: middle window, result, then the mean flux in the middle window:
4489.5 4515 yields -0.07 mag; 11.2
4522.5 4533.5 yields 0.11 mag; 9.81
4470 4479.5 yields -0.09 mag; 10.9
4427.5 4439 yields -0.04 mag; 9.72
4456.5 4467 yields 0.04 mag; 9.47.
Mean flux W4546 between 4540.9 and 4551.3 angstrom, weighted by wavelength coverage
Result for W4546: 11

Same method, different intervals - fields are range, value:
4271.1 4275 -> 7.27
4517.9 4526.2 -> 10.6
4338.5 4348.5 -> 8.43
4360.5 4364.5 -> 9.11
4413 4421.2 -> 9.69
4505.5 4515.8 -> 11.7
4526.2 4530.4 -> 9.93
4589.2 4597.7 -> 11.4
